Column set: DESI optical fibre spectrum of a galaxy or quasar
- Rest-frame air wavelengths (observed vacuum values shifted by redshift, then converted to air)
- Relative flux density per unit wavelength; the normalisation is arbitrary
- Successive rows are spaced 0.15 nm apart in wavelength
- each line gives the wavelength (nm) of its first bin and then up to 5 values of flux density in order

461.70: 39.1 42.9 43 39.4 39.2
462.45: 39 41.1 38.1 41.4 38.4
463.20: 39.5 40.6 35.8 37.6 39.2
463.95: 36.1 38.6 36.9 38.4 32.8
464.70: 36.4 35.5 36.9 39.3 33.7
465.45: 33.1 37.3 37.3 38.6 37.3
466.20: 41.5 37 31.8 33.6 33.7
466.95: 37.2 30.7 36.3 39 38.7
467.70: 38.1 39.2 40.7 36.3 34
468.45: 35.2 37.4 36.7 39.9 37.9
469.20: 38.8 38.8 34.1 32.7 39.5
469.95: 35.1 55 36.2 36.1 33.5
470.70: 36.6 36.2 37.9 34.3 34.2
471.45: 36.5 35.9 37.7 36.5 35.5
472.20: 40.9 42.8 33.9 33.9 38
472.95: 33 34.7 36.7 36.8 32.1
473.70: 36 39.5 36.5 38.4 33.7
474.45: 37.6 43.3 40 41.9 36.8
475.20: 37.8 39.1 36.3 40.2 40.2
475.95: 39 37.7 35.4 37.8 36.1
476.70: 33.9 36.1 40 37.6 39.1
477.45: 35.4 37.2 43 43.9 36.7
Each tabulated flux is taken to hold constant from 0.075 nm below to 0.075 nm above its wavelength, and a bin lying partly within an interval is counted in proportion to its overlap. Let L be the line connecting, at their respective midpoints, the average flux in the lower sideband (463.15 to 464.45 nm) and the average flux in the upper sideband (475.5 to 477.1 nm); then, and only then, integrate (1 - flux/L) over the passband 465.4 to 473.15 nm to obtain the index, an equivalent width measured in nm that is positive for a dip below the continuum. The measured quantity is 0.20 nm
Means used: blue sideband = 38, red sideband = 37.6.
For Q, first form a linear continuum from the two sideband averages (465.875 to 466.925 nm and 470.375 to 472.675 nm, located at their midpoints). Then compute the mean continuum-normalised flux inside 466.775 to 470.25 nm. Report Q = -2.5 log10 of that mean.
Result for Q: -0.04 mag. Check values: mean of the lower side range 36.1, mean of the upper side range 36.5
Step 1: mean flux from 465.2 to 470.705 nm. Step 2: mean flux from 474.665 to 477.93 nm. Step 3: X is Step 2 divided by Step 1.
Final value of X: 1.0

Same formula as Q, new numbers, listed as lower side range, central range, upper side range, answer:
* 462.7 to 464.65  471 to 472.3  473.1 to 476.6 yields 0.033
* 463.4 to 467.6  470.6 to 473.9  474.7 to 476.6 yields 0.041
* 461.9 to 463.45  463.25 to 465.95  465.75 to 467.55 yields 0.036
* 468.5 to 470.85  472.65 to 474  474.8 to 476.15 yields 0.078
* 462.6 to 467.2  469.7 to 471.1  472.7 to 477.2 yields -0.032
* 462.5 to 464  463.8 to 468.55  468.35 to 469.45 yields 0.049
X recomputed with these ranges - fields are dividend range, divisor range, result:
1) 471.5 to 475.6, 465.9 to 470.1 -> 1.00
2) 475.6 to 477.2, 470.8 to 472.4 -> 1.01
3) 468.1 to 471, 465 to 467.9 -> 1.02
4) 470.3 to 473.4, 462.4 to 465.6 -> 0.97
